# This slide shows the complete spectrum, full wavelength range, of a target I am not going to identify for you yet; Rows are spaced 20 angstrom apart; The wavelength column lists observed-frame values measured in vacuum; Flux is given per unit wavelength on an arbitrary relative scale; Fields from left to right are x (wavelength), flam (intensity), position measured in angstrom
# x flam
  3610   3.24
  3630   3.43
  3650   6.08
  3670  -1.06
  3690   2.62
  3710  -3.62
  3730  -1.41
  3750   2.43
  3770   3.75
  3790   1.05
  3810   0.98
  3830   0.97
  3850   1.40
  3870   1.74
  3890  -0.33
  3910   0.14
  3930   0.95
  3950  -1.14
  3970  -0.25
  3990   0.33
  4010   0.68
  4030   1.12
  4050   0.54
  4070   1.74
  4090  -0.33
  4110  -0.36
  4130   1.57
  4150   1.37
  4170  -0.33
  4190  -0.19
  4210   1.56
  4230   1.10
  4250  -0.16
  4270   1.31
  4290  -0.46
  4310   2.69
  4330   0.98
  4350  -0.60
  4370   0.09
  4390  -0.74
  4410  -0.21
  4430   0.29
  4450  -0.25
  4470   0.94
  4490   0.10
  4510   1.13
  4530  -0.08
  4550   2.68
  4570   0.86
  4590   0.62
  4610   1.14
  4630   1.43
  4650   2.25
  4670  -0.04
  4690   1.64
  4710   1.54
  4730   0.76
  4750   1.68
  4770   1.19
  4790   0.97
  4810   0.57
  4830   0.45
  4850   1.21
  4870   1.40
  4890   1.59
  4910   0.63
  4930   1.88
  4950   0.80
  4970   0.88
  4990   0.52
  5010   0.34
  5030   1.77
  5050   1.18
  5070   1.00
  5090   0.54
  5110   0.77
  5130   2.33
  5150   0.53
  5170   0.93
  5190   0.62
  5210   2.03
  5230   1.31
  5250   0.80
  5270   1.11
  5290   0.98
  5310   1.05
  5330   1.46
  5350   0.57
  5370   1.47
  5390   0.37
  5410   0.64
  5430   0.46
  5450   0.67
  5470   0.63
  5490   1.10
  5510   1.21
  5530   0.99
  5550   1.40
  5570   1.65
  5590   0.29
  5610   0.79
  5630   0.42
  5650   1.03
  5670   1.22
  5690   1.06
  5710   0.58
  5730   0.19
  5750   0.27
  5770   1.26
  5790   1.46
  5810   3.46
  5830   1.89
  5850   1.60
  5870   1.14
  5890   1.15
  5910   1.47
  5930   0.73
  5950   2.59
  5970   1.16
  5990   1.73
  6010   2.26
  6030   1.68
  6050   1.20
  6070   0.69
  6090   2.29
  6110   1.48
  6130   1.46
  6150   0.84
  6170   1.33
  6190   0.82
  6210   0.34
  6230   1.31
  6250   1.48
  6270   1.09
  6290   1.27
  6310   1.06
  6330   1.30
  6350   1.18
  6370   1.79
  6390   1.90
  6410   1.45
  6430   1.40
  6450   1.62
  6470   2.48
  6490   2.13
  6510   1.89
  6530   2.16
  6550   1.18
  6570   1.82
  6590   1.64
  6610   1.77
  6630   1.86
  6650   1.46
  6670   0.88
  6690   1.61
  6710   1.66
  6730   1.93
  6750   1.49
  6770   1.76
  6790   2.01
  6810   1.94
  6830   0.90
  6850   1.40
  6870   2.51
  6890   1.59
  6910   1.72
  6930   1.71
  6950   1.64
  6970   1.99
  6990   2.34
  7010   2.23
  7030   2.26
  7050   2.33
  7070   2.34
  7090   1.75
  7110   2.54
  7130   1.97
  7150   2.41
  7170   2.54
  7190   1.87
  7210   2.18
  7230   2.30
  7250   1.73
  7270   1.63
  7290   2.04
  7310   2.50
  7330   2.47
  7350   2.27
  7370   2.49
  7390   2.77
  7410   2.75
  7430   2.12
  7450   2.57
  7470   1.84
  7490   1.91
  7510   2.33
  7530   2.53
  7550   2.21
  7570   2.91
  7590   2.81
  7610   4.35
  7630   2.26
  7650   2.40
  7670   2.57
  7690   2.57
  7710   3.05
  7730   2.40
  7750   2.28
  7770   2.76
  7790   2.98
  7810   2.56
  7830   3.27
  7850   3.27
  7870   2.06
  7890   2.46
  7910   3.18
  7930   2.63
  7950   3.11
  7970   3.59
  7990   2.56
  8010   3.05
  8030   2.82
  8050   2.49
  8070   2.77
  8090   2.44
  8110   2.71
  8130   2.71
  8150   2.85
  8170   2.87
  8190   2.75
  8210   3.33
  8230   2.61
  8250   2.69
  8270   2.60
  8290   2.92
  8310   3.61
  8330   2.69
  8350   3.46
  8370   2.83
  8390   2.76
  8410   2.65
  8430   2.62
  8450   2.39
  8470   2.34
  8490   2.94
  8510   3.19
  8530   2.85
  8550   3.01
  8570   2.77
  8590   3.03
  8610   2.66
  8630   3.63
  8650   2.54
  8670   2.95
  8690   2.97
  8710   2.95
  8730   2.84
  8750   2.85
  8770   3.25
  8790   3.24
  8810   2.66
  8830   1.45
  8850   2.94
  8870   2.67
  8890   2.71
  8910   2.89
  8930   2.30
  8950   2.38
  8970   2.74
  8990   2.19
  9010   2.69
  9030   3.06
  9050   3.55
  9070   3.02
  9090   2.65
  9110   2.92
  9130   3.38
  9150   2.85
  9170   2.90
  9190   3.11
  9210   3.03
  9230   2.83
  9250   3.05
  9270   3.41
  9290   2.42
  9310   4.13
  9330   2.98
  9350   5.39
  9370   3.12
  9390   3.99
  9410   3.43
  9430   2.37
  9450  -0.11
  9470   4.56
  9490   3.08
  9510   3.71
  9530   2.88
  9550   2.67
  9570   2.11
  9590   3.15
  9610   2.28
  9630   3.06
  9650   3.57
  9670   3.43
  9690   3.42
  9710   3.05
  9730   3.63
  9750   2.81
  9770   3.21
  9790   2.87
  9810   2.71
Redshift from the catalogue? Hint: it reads 0.737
